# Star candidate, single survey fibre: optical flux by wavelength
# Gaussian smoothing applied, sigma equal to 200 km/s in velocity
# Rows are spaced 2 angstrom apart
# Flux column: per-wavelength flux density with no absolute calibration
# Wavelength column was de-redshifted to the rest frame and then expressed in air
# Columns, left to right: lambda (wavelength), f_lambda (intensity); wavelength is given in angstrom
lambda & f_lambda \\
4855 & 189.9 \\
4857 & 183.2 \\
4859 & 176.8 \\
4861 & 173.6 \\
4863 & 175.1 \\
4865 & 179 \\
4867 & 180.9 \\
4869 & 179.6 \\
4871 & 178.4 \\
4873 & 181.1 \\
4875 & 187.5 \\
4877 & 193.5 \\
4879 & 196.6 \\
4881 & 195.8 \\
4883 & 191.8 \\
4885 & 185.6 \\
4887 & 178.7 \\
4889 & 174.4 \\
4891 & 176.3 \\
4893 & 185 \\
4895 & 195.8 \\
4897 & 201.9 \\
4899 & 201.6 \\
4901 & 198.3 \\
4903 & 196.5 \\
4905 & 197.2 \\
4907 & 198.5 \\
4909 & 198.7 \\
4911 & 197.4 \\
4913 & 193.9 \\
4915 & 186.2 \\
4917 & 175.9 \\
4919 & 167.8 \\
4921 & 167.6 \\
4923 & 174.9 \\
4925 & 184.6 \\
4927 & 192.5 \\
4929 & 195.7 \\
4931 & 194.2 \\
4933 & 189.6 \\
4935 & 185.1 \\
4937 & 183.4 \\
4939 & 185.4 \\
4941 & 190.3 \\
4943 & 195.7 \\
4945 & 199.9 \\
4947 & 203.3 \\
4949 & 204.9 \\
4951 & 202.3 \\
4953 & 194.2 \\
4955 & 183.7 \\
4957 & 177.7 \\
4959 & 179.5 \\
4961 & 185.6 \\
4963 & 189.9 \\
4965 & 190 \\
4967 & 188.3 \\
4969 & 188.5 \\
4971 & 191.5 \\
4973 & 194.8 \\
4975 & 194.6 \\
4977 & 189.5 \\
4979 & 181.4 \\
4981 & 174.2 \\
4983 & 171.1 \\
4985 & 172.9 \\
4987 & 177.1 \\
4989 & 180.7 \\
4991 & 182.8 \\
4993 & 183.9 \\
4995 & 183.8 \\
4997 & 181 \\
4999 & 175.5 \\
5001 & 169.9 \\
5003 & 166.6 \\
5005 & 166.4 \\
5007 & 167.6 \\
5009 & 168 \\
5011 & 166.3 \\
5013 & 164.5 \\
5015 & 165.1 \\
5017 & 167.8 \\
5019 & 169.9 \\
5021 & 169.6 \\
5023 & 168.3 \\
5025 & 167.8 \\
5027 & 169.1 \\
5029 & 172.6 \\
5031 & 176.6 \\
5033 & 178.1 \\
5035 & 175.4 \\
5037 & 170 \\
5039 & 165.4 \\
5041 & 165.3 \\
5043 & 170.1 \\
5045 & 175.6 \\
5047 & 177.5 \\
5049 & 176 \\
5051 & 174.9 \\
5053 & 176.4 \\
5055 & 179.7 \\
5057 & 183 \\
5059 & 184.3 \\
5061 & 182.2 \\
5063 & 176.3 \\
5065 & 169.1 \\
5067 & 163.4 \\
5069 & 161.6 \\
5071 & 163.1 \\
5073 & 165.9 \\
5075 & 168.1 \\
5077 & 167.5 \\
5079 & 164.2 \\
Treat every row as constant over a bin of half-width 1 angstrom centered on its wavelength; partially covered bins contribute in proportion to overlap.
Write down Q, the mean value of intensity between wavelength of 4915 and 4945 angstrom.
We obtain 185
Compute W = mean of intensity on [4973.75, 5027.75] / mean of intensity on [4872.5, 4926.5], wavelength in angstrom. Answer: 0.92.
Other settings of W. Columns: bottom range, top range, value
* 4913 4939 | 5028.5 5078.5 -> 0.94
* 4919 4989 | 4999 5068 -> 0.92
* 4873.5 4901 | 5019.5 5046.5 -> 0.90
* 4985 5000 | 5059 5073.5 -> 0.94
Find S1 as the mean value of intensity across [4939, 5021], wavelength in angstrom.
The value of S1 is 182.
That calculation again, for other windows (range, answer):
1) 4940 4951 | 199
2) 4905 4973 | 189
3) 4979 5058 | 173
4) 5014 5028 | 168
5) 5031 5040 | 173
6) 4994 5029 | 170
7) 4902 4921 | 189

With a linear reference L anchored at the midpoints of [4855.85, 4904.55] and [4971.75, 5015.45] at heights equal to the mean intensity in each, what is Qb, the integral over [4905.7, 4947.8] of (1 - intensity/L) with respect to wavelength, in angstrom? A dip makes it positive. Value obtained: -1.5 angstrom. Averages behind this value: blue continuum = 186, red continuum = 176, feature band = 189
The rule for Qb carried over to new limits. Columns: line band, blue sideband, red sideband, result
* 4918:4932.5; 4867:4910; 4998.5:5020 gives 0.03 angstrom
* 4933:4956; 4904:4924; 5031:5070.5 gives -1.28 angstrom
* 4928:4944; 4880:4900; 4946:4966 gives 0.04 angstrom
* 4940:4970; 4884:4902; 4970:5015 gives -1.67 angstrom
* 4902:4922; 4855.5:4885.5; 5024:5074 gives -0.73 angstrom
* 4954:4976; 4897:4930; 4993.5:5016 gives -1.08 angstrom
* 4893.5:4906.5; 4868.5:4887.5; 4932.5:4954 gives -0.58 angstrom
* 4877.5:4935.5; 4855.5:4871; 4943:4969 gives -1.35 angstrom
